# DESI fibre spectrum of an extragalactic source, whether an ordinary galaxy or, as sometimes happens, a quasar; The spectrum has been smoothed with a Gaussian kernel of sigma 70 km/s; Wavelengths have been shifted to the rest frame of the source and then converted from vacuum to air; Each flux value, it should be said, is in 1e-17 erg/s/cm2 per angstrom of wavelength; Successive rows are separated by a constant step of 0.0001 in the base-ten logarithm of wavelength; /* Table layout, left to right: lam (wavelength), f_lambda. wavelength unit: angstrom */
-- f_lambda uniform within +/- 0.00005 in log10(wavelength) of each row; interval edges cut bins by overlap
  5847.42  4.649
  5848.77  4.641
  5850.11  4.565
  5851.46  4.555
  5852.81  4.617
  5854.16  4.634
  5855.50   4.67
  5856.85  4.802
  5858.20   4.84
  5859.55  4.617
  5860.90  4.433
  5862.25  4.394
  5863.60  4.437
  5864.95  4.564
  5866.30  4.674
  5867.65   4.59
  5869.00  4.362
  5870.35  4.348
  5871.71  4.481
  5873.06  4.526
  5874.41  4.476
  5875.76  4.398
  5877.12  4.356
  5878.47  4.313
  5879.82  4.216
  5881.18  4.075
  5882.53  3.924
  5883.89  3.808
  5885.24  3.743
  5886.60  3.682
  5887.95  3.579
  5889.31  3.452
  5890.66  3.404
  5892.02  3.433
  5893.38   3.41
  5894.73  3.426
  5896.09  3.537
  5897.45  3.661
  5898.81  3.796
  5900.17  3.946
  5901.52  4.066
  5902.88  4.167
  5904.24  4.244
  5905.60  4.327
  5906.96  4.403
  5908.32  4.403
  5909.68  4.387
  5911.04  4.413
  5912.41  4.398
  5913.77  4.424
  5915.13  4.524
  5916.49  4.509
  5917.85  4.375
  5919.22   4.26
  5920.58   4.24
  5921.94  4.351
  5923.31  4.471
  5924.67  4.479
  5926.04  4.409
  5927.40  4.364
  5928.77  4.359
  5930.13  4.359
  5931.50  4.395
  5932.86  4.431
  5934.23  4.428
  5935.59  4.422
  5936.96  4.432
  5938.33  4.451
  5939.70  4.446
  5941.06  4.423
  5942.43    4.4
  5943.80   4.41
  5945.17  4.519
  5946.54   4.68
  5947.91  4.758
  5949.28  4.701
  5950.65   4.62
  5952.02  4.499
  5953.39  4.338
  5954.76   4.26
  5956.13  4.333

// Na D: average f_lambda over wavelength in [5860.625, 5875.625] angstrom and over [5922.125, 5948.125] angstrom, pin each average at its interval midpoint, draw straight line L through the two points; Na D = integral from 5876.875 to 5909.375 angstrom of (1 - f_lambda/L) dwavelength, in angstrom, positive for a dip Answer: 4.2 angstrom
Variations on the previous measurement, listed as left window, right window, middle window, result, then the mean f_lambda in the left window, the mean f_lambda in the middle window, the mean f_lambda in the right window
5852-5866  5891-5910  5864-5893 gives 1.24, 4.6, 4.11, 3.93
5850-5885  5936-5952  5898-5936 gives 1.39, 4.44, 4.33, 4.53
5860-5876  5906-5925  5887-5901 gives 2.72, 4.48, 3.57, 4.4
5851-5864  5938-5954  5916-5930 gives 0.51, 4.6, 4.38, 4.52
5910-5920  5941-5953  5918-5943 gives 0.48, 4.41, 4.39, 4.56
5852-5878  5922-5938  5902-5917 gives 0.25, 4.54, 4.38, 4.41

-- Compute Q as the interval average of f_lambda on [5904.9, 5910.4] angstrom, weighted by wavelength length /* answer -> 4.38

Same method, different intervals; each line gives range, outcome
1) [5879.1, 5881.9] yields 4.15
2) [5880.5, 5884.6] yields 3.93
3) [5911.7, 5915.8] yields 4.44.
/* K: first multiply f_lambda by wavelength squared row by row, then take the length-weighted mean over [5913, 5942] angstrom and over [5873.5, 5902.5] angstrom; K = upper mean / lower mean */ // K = 1.2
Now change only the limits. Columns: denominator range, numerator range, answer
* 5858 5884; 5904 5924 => 1.01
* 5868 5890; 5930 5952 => 1.12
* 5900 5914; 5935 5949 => 1.06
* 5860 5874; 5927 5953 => 1.02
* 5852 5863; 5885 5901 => 0.79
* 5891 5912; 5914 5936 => 1.12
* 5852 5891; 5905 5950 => 1.05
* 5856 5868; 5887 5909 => 0.84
